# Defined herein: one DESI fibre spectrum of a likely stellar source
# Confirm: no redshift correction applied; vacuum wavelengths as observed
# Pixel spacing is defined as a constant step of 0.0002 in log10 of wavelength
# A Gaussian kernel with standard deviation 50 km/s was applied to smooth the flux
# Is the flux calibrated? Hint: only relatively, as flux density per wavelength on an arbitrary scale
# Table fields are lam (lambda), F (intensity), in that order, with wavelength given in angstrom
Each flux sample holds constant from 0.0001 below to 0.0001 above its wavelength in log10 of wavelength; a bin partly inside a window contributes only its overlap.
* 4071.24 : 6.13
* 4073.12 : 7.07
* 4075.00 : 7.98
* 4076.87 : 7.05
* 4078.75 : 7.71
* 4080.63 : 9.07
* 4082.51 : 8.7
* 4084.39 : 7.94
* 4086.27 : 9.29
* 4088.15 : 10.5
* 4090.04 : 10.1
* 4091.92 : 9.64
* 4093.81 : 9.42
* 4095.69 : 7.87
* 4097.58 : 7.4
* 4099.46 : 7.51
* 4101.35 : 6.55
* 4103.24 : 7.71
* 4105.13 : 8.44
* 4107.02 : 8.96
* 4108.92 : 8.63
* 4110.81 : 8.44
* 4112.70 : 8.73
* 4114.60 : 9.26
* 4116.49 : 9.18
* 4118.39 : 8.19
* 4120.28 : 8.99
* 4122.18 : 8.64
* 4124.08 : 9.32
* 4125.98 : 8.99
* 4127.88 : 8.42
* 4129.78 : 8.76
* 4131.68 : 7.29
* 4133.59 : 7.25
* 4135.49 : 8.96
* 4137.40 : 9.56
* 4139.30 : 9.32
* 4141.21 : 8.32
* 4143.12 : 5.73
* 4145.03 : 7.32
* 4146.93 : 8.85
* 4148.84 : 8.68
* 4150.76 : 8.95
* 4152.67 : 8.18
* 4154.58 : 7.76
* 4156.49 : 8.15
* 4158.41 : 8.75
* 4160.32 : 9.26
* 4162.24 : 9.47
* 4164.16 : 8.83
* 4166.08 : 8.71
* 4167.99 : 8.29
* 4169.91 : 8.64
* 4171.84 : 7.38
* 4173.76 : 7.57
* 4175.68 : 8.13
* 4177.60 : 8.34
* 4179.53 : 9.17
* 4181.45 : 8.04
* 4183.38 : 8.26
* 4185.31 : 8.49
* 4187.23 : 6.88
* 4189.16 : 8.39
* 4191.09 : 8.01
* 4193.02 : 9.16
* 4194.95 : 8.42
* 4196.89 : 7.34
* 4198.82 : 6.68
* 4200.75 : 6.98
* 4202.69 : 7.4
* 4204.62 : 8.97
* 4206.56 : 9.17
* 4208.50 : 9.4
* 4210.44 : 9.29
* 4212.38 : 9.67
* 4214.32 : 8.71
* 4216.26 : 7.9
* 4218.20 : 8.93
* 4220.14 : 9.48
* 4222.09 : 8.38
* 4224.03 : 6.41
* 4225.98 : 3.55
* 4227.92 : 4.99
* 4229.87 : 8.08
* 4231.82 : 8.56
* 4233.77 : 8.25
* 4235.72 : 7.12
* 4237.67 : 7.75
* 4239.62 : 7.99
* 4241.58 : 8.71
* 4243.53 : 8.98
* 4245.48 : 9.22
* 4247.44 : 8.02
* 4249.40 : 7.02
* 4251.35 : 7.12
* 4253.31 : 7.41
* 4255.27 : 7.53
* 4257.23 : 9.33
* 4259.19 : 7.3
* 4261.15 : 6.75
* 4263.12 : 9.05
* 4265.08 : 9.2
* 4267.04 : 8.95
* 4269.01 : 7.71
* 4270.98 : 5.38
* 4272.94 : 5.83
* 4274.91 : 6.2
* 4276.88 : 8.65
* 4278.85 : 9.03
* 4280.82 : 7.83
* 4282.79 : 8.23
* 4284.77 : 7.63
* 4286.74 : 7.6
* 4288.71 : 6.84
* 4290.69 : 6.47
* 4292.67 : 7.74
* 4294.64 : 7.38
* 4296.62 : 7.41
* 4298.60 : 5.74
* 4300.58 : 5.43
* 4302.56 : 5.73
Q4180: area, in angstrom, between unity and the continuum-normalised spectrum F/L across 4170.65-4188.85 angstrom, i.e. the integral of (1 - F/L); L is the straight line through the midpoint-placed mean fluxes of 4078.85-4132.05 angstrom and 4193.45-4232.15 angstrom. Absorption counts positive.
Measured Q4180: 0.21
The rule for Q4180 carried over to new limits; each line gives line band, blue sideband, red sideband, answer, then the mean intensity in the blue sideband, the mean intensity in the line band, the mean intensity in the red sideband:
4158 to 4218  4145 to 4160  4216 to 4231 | -4.4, 8.44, 8.38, 7.2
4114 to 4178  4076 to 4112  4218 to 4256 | -2.2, 8.47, 8.45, 7.65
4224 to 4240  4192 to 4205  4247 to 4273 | 1.6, 7.8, 6.96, 7.67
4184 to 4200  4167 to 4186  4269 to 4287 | 0.4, 8.23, 7.92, 7.39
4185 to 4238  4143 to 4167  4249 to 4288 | 0.9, 8.45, 7.94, 7.69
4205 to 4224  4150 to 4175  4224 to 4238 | -4.3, 8.45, 8.86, 6.83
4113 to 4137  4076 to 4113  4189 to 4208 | -0.8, 8.48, 8.63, 8.07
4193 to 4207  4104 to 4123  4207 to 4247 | 0.6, 8.74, 7.89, 8.08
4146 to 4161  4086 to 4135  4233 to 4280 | -0.3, 8.59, 8.56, 7.85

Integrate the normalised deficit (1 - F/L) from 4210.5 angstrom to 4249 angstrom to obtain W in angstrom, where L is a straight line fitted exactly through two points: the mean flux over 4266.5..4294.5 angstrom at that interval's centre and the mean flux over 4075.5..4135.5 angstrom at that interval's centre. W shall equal -1.1 angstrom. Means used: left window 8.52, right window 7.41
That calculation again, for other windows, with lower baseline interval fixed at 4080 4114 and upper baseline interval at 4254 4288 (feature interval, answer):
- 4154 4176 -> -0.40 angstrom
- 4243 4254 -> -0.08 angstrom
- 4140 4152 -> 0.52 angstrom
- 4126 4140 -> -0.16 angstrom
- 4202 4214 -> -1.39 angstrom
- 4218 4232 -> 1.50 angstrom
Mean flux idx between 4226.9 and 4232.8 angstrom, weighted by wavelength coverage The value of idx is 7.18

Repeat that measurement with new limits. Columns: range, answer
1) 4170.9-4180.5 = 8.13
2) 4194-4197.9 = 7.85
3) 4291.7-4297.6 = 7.52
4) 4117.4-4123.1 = 8.61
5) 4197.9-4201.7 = 6.84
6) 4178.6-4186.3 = 8.49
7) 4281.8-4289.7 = 7.58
